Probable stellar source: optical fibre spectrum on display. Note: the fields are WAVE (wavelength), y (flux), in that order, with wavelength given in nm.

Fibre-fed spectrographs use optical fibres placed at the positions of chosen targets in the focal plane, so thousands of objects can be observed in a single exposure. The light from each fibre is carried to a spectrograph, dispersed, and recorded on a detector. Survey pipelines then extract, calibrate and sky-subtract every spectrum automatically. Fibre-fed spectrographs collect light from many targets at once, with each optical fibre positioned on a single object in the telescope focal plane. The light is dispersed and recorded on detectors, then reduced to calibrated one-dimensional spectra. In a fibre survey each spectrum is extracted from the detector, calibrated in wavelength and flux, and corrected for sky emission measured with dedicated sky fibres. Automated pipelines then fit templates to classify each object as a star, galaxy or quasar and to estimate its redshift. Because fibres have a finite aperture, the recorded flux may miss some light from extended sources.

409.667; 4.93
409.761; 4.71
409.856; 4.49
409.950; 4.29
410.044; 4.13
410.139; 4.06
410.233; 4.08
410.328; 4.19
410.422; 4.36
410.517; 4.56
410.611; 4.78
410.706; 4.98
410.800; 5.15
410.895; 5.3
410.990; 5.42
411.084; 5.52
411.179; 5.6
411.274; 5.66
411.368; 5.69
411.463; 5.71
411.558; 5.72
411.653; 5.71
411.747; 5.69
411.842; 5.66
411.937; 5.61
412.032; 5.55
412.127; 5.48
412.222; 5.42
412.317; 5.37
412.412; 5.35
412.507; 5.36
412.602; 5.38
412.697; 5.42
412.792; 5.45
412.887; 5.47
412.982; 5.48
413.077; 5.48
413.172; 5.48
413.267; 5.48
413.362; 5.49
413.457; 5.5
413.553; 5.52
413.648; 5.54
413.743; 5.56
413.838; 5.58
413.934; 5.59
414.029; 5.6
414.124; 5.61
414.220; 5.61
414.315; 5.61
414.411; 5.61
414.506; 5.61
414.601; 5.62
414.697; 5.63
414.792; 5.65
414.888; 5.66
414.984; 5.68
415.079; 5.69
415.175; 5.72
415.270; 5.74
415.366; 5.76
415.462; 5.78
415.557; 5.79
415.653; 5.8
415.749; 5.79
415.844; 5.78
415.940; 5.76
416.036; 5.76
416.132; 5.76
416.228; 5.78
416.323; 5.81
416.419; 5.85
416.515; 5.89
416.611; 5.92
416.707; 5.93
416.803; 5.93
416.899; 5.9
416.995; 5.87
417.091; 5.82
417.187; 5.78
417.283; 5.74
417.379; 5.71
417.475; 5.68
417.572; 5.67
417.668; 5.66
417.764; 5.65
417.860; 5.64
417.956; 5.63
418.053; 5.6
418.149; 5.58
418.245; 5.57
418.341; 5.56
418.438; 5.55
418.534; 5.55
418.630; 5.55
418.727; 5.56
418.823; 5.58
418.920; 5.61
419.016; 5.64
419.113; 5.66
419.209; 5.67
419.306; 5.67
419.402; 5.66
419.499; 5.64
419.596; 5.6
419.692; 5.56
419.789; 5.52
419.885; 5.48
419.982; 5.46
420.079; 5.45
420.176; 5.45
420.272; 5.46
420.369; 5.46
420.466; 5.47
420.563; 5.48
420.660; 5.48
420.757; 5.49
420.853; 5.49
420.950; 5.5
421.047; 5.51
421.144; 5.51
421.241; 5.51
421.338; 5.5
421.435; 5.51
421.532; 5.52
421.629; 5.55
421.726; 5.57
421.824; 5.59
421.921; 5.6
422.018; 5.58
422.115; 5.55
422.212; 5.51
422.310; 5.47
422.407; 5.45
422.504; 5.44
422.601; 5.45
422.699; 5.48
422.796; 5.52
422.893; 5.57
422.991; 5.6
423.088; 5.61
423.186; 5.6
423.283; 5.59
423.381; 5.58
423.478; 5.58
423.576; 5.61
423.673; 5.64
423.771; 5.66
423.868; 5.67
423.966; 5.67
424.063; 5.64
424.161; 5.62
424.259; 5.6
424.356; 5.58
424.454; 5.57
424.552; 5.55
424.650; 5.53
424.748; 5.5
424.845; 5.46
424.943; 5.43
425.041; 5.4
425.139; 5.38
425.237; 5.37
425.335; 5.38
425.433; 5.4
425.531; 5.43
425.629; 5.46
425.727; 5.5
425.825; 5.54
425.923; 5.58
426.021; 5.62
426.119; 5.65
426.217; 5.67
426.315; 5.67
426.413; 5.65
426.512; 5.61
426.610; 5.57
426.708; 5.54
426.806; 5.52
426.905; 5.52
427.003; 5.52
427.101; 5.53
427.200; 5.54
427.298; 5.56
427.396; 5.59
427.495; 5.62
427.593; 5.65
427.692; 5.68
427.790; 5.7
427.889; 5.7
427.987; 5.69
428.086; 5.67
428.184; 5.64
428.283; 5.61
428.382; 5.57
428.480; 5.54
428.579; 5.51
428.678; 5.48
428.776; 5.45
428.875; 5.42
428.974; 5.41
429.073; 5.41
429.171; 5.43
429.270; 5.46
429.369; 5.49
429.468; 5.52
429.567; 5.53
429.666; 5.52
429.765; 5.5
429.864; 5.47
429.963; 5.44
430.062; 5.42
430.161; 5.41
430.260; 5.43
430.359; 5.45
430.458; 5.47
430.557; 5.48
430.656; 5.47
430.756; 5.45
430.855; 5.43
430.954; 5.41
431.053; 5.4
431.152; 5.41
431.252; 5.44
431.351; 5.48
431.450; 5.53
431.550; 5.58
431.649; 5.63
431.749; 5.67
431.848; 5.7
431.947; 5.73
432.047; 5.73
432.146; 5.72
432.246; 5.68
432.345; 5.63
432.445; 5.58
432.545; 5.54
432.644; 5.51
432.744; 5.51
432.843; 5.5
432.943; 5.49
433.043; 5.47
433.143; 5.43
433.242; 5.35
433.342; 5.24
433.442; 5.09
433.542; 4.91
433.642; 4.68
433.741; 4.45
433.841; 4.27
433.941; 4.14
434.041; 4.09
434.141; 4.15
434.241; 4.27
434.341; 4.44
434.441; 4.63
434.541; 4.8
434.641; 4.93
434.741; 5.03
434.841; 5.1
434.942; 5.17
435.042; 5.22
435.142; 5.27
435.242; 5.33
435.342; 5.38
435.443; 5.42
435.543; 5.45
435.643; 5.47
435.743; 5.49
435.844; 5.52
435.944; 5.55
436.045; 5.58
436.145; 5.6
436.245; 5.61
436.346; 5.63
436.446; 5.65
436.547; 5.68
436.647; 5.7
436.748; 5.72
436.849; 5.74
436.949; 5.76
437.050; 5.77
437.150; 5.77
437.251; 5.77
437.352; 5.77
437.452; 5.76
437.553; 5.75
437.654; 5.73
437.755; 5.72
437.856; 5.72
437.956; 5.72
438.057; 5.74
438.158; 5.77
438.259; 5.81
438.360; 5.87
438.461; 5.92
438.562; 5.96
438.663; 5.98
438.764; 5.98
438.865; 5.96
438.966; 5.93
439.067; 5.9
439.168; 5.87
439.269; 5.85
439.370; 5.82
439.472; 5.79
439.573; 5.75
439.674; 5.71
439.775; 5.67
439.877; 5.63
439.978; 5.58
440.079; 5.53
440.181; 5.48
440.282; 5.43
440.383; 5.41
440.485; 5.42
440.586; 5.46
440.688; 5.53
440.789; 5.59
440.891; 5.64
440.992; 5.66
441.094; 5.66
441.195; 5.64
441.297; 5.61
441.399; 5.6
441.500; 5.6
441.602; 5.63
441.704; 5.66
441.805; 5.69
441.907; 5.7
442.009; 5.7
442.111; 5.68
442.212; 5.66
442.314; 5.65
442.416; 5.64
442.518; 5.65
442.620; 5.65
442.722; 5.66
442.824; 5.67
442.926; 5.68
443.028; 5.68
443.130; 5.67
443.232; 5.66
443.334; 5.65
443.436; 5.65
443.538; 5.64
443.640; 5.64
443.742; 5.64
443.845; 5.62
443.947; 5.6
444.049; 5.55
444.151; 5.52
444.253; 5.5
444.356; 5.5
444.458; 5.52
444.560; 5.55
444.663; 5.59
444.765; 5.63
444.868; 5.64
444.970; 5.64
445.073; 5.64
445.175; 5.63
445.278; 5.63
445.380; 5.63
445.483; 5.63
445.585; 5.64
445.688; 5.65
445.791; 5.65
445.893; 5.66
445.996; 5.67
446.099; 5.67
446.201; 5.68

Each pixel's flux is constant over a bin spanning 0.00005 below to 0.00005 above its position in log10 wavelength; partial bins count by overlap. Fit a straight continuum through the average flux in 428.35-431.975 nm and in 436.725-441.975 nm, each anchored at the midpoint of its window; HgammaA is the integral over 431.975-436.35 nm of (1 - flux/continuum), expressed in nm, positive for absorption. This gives 0.32 nm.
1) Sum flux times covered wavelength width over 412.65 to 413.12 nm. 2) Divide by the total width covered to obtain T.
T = 5.46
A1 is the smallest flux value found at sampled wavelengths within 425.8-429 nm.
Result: 5.41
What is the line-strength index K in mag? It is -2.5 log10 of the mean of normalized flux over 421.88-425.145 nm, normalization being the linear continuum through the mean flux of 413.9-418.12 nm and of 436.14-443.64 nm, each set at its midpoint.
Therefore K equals 0.03 mag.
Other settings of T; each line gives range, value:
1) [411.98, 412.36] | 5.45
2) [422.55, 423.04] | 5.52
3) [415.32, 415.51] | 5.78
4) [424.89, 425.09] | 5.41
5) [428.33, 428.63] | 5.53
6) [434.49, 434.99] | 5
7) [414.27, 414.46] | 5.61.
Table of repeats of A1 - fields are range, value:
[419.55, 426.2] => 5.37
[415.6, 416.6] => 5.76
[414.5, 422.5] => 5.45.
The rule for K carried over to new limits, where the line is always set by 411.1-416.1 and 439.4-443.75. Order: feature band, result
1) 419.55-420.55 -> 0.023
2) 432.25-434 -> 0.090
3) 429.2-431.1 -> 0.031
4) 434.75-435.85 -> 0.059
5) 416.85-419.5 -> -0.010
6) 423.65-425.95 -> 0.018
